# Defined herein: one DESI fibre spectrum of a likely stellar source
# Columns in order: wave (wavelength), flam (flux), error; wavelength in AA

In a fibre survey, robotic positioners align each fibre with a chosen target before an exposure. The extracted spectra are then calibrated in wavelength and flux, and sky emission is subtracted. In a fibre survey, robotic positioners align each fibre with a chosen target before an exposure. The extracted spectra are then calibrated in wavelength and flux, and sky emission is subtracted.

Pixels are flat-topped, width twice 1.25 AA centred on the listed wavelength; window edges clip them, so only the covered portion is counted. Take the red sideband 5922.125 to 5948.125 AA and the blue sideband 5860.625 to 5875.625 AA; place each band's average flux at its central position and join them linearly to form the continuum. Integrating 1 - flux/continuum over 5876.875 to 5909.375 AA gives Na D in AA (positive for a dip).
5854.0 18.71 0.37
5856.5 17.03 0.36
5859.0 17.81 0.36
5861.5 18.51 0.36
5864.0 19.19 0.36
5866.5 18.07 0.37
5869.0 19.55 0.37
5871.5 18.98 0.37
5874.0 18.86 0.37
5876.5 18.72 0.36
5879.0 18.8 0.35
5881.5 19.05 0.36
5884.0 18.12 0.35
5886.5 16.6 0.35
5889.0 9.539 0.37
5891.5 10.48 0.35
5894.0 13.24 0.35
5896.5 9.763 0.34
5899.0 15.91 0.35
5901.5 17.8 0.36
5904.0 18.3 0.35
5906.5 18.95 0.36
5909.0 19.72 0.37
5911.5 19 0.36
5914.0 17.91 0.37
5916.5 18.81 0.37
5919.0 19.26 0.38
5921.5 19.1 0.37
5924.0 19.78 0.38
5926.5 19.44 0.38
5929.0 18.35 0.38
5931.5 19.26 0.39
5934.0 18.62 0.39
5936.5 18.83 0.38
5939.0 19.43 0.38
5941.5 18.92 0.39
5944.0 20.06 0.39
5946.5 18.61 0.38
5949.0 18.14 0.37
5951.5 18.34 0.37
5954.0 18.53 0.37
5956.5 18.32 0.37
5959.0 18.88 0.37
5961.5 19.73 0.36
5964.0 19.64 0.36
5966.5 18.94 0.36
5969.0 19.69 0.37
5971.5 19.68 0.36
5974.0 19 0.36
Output 5.3 AA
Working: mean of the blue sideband 18.9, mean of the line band 15.8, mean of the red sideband 19.1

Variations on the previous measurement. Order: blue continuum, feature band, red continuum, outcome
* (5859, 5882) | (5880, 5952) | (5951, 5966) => 5.0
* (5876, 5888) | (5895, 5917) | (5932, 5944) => 1.5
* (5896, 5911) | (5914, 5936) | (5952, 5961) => -1.5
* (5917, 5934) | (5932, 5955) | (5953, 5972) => 0.4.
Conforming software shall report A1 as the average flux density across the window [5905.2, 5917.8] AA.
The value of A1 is 18.9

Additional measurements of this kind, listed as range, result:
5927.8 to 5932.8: 18.8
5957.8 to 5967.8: 19.3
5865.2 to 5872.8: 18.9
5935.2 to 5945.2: 19.3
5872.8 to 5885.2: 18.7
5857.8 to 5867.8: 18.4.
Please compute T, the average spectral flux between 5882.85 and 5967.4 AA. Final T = 17.8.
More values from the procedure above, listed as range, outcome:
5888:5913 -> 15.4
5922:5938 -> 19.1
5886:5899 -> 12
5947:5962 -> 18.6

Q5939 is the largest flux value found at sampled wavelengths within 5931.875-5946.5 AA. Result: 20.06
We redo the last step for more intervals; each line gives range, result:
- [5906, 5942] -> 19.78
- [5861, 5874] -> 19.55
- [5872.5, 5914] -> 19.72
